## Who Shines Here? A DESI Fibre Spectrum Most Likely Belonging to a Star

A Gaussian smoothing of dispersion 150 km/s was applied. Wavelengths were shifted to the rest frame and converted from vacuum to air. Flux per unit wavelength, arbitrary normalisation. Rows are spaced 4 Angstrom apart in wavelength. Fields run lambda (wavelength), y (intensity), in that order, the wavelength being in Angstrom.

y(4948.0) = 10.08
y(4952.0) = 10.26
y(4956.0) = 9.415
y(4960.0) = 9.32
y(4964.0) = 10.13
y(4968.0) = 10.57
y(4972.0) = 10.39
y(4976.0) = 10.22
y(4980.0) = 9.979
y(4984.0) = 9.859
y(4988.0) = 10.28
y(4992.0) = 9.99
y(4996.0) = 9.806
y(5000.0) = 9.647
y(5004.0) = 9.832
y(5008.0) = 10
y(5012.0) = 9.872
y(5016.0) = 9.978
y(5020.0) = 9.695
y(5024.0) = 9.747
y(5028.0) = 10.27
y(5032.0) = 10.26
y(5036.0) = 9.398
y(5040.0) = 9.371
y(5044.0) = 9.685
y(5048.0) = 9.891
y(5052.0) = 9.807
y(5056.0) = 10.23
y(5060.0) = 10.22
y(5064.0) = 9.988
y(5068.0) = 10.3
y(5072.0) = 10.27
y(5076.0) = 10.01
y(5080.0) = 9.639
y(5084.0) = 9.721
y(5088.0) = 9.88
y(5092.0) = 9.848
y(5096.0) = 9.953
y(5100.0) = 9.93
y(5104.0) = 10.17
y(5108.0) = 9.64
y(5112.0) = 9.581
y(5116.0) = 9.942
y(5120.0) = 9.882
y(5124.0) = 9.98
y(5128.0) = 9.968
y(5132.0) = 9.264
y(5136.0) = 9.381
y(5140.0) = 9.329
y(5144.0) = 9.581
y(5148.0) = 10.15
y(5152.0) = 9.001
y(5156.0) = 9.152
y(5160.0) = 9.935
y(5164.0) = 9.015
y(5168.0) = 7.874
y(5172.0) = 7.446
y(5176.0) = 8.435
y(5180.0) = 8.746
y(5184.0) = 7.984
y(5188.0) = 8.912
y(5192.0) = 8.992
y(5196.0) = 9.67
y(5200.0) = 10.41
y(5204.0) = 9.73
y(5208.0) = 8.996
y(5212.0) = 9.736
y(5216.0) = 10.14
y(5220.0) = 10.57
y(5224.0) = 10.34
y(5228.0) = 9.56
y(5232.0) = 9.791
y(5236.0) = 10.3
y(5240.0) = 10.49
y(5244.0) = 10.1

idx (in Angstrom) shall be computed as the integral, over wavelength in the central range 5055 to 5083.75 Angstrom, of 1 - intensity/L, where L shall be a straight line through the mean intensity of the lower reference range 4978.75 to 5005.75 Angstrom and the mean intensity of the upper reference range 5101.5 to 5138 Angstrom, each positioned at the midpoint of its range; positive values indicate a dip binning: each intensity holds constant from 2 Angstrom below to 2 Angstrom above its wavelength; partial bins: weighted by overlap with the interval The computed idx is -0.7 Angstrom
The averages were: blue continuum 9.91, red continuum 9.76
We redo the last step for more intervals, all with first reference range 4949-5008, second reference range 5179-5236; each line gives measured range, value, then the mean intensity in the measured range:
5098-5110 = -0.19 Angstrom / 9.91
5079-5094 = 0.02 Angstrom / 9.78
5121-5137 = 0.06 Angstrom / 9.68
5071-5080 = -0.19 Angstrom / 10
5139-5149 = 0.02 Angstrom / 9.68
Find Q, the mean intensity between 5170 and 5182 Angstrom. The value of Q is 8.21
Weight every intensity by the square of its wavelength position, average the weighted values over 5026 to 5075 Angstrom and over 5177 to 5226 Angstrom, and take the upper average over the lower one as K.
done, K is 1.01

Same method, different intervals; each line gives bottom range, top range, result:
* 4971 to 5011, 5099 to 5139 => 1.03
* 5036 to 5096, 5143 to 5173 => 0.95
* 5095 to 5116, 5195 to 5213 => 1.02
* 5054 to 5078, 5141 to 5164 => 0.97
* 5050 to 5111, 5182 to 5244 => 1.03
